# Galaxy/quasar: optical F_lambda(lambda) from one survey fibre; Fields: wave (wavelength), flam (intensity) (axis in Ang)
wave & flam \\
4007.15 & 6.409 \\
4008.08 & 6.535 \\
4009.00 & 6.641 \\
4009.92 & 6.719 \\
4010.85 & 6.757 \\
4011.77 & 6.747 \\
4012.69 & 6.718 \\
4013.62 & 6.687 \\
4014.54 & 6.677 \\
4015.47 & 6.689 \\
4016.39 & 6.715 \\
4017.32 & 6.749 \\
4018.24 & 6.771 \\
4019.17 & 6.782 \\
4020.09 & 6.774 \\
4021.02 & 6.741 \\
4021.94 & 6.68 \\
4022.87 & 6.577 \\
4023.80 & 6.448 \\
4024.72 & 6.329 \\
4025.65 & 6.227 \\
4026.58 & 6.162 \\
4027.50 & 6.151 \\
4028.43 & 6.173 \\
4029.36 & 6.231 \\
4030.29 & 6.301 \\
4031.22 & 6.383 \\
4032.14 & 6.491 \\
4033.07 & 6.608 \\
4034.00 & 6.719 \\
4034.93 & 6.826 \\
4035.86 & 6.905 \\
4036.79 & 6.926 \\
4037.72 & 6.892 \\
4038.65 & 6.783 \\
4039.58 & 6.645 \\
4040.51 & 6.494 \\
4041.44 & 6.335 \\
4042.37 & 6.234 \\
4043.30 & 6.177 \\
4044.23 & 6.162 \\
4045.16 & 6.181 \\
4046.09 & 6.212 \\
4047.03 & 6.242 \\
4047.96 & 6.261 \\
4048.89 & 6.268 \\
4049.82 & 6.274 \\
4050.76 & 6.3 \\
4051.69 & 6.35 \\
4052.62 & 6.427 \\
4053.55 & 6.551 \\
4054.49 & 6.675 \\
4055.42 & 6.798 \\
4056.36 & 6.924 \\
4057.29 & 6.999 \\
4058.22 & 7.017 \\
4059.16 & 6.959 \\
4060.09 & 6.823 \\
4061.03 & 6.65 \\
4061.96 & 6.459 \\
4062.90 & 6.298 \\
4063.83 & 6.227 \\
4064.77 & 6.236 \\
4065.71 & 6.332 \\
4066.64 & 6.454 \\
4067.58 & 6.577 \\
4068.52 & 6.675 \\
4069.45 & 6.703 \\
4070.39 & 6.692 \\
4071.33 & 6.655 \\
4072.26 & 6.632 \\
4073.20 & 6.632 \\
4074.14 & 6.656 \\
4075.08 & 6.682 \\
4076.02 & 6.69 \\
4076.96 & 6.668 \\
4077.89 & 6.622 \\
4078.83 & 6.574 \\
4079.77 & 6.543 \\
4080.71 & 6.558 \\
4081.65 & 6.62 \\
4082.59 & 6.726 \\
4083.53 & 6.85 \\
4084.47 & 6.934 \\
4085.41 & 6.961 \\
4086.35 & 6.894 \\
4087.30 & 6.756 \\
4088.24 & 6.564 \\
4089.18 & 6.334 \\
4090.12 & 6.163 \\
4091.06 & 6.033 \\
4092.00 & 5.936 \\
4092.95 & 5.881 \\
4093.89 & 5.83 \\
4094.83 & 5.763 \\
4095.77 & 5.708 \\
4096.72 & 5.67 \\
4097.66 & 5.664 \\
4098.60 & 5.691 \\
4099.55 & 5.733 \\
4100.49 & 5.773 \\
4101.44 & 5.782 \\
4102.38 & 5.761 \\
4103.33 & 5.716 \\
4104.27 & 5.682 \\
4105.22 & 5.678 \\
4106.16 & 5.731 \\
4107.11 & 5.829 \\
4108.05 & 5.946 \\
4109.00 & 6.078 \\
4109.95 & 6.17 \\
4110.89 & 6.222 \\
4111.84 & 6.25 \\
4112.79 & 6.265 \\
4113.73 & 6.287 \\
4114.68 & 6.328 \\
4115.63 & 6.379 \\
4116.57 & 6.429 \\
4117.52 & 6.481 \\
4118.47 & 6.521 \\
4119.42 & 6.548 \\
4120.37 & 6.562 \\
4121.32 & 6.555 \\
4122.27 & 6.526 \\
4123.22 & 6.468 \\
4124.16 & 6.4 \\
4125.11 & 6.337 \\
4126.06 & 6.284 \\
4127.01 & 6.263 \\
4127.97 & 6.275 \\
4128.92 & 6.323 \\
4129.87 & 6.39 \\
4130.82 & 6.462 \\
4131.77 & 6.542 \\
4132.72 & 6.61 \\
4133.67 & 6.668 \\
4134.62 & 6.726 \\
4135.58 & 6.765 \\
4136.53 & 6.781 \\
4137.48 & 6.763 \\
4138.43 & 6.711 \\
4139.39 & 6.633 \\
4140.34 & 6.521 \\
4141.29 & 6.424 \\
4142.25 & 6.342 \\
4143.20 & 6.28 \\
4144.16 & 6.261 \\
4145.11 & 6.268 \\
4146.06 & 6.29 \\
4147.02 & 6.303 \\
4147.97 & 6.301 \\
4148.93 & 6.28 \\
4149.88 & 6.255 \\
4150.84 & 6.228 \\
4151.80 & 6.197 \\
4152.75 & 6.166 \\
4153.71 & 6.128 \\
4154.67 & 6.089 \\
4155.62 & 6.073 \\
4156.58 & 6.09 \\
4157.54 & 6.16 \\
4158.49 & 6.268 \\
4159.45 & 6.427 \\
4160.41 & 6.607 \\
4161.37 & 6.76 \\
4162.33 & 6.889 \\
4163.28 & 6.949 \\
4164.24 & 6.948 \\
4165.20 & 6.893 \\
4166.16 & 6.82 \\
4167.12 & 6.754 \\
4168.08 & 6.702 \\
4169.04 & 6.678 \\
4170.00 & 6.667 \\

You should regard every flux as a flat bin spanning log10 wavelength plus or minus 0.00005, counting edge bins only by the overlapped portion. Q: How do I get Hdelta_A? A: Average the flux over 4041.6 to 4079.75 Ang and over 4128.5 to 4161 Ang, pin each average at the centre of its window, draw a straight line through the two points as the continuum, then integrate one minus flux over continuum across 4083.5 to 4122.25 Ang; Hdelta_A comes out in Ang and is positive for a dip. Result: 1.8 Ang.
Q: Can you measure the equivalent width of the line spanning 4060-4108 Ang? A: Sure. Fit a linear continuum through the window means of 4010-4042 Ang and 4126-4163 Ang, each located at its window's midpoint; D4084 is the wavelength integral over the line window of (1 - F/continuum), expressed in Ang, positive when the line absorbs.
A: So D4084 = 1.50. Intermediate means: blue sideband 6.59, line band 6.3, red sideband 6.41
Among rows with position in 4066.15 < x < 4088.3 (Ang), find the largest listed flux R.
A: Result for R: 6.961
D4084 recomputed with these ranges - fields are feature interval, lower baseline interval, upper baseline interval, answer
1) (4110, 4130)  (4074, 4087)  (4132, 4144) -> 0.7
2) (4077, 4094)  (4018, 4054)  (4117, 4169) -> -0.1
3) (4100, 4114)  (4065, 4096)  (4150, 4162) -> 1.0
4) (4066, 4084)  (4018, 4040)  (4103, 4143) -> -0.5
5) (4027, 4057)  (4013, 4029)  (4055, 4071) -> 0.6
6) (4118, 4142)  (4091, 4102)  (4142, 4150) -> -1.5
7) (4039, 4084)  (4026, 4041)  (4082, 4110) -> -1.5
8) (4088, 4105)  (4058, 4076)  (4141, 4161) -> 1.6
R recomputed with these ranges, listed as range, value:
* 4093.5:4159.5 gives 6.781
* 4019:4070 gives 7.017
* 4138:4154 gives 6.711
